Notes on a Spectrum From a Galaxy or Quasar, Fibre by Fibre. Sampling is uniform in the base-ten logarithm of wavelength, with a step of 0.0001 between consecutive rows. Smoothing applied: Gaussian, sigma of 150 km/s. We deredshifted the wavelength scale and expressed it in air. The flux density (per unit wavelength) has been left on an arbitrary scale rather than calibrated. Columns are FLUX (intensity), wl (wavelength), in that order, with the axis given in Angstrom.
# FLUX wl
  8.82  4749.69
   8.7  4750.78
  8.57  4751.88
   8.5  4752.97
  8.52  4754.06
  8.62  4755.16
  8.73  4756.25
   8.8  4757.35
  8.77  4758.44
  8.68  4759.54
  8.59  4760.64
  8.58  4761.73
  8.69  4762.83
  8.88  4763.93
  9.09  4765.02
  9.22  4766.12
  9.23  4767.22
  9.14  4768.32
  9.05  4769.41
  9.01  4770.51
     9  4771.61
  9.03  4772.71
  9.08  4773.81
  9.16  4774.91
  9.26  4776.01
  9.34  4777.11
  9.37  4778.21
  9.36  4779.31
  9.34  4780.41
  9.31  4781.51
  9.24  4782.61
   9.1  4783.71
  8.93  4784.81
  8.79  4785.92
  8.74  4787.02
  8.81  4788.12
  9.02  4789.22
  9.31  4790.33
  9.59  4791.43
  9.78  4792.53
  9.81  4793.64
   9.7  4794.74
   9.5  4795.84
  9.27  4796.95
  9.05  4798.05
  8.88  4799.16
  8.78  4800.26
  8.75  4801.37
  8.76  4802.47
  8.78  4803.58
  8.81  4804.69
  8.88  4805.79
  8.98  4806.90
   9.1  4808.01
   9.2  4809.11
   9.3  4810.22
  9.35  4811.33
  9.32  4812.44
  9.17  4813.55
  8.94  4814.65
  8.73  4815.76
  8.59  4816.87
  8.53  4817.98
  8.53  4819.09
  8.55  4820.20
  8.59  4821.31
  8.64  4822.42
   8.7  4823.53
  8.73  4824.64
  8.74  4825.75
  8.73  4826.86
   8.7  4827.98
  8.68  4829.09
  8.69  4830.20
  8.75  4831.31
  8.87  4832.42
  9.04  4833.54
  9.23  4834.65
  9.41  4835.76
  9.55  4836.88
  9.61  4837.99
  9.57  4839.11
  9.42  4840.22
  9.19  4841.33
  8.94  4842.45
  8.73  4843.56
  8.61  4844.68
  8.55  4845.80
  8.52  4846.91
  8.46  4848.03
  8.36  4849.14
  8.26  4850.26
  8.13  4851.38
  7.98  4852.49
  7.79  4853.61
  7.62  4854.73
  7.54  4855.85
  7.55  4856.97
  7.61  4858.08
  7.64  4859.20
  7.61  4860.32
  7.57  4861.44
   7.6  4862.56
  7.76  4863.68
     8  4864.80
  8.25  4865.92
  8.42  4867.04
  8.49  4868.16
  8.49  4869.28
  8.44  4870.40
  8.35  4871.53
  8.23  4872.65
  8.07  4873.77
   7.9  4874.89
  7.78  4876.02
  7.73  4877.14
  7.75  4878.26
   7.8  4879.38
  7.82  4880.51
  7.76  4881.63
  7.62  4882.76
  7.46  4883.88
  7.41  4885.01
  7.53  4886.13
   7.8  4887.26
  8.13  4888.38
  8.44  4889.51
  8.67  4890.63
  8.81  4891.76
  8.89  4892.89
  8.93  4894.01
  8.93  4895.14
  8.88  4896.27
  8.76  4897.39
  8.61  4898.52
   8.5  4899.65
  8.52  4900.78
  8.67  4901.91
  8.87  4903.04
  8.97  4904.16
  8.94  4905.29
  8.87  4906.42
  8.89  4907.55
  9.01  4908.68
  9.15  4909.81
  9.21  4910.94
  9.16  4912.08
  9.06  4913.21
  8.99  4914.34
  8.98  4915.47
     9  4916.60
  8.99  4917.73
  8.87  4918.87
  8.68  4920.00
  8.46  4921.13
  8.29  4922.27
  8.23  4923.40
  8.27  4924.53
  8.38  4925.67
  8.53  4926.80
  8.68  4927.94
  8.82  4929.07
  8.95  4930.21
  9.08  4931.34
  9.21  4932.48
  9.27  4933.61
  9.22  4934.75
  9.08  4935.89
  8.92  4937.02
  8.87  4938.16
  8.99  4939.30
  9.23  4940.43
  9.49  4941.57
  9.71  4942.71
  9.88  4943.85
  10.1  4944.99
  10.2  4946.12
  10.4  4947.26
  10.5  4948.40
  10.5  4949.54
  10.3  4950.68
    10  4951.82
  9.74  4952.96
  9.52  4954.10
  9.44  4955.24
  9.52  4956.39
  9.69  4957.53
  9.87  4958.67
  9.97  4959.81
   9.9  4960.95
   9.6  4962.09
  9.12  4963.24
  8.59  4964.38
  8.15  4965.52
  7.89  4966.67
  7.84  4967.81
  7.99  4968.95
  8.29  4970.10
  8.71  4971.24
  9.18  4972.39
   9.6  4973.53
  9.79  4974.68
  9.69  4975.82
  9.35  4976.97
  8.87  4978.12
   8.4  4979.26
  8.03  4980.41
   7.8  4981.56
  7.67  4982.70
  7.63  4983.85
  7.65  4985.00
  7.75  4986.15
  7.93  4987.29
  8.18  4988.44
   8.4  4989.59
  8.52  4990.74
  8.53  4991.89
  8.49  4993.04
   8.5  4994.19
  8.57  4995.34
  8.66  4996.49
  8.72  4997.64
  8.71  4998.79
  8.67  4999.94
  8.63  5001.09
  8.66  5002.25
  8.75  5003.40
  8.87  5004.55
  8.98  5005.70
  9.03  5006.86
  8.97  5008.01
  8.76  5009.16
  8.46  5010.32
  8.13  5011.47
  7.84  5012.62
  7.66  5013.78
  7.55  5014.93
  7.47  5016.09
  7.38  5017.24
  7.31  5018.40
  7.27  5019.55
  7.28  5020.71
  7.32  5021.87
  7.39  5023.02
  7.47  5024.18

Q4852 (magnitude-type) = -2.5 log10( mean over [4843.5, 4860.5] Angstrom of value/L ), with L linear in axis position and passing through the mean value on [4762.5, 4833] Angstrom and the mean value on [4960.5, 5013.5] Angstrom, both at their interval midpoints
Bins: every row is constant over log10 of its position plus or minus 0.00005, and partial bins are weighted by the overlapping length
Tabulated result 0.11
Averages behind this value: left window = 9.01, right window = 8.57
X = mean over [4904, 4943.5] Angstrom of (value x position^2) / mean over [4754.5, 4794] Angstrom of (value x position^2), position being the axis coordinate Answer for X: 1.0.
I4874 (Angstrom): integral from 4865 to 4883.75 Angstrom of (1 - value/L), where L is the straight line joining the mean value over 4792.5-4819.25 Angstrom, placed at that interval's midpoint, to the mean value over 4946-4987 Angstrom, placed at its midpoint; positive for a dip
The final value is 2.1 Angstrom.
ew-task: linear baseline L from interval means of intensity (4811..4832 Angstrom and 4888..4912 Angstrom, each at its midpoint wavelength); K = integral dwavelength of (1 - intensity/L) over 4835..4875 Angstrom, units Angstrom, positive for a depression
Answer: 2.0 Angstrom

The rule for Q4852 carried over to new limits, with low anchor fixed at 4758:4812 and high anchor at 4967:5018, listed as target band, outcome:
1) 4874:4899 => 0.08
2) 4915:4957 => -0.08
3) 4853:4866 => 0.15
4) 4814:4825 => 0.04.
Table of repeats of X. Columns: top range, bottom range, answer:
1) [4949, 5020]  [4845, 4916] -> 1.09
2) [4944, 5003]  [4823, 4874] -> 1.11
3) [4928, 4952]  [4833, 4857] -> 1.14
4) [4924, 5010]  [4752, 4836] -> 1.07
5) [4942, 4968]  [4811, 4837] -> 1.15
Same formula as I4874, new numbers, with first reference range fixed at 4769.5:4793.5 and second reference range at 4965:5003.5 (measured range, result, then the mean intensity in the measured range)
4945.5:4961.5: -2.6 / 9.97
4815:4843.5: 0.3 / 8.91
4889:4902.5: 0.1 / 8.72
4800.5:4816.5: 0.2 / 8.99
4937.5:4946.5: -1.0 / 9.54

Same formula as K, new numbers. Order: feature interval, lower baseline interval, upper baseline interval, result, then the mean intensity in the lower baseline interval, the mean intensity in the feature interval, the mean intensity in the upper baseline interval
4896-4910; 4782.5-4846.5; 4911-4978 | 0.49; 9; 8.81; 9.18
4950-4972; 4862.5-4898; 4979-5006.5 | -2.29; 8.16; 9.17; 8.37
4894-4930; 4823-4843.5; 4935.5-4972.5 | 1.82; 9.03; 8.78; 9.37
